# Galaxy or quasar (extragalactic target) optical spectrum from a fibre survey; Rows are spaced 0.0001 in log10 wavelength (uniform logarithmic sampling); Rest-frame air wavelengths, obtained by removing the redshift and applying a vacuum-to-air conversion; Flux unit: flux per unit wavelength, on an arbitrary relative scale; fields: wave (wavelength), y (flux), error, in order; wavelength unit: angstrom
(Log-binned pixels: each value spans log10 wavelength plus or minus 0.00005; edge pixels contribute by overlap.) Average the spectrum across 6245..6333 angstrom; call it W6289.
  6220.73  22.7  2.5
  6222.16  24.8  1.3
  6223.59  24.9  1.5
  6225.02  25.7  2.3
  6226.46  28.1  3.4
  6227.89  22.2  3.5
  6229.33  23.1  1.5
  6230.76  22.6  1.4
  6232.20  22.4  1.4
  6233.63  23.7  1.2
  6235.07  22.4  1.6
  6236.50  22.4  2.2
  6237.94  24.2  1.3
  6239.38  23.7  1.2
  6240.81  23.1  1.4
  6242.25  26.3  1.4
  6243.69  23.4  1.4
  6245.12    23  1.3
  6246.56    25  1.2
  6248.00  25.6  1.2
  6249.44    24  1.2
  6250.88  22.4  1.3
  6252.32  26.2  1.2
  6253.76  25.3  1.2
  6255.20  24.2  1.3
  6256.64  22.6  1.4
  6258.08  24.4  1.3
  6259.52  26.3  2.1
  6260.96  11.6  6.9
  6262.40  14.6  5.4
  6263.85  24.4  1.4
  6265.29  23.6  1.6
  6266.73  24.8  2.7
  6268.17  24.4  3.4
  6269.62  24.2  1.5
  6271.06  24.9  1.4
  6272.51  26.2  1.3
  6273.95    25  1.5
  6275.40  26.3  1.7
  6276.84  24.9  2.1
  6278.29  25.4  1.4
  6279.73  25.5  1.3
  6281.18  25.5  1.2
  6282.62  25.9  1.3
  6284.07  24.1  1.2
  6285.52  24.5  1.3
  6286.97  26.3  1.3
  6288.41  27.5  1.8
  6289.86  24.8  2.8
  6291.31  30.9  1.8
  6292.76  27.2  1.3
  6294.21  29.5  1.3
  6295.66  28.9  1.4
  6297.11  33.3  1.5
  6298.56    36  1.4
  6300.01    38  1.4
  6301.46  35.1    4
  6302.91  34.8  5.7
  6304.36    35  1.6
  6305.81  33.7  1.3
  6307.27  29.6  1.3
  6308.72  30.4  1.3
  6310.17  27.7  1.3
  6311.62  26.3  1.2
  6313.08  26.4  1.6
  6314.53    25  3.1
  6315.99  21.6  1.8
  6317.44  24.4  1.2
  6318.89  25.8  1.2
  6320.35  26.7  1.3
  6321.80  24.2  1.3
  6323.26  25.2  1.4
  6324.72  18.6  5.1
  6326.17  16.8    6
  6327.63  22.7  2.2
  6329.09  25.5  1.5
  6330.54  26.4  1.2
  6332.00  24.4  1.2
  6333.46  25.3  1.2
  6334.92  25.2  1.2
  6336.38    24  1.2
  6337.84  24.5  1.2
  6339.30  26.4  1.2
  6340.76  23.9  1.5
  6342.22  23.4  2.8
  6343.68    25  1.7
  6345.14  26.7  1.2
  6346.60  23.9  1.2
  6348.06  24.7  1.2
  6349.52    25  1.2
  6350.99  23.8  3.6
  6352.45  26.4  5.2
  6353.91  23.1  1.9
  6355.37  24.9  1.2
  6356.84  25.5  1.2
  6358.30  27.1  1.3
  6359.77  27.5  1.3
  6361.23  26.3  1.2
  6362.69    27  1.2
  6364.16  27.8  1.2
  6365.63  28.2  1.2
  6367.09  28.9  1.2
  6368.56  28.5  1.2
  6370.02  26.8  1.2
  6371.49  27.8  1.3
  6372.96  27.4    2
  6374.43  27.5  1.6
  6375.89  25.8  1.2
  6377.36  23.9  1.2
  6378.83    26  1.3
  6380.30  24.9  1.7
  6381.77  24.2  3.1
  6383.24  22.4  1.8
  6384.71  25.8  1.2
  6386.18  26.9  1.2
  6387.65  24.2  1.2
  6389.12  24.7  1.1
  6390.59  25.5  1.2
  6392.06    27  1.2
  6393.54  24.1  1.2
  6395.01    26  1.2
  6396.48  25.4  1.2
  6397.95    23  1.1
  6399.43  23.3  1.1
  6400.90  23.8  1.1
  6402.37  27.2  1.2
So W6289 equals 26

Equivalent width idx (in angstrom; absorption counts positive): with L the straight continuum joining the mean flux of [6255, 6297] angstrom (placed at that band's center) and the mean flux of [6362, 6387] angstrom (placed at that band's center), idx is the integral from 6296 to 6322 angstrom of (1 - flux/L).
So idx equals -4.5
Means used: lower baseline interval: 24.9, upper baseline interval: 26.4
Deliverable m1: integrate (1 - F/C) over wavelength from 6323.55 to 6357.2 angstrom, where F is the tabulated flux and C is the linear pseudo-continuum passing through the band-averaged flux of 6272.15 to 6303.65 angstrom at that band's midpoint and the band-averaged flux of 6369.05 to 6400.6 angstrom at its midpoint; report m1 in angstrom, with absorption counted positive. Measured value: 3.3 angstrom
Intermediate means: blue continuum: 28.5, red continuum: 25.4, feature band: 24.2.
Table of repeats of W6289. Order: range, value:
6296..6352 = 26.7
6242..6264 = 23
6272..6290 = 25.6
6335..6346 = 24.9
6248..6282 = 23.8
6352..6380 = 26.6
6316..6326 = 23.6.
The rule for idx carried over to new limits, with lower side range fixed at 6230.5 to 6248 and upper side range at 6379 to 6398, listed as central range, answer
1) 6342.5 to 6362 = -0.5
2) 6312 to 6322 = -0.2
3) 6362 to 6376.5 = -1.6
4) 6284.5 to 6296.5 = -1.6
